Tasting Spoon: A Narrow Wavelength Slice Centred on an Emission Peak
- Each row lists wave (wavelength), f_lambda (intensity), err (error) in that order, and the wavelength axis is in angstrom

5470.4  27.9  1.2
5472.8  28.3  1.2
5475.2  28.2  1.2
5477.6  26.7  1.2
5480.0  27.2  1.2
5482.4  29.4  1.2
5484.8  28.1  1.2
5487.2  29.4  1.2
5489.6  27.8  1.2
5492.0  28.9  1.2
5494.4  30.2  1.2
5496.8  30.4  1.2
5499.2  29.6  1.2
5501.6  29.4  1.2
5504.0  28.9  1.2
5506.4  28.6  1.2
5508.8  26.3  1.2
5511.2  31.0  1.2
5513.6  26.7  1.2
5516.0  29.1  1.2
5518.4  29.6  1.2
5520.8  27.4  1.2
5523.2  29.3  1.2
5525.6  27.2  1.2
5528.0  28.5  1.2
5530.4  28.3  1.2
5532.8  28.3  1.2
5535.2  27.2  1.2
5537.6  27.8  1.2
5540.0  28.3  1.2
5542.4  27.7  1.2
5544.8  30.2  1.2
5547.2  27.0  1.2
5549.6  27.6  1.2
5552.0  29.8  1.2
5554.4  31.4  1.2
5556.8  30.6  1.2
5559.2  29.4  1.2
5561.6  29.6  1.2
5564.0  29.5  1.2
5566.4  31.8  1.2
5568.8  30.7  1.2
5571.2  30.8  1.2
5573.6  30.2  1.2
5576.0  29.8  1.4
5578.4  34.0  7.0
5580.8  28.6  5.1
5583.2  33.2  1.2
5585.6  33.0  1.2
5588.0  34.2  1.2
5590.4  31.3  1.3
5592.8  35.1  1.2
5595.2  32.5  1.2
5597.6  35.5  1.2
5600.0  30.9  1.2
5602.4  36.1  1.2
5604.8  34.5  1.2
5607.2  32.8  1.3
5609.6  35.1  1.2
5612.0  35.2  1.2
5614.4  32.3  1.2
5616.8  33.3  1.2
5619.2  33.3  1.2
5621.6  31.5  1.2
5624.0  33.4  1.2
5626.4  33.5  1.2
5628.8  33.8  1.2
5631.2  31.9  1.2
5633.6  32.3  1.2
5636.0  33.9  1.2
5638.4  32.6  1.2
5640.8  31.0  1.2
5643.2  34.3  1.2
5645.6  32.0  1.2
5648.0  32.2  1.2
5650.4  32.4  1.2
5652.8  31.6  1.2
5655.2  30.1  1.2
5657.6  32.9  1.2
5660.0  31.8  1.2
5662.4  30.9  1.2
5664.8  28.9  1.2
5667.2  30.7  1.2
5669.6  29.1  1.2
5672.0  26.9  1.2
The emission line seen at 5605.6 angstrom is C III]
